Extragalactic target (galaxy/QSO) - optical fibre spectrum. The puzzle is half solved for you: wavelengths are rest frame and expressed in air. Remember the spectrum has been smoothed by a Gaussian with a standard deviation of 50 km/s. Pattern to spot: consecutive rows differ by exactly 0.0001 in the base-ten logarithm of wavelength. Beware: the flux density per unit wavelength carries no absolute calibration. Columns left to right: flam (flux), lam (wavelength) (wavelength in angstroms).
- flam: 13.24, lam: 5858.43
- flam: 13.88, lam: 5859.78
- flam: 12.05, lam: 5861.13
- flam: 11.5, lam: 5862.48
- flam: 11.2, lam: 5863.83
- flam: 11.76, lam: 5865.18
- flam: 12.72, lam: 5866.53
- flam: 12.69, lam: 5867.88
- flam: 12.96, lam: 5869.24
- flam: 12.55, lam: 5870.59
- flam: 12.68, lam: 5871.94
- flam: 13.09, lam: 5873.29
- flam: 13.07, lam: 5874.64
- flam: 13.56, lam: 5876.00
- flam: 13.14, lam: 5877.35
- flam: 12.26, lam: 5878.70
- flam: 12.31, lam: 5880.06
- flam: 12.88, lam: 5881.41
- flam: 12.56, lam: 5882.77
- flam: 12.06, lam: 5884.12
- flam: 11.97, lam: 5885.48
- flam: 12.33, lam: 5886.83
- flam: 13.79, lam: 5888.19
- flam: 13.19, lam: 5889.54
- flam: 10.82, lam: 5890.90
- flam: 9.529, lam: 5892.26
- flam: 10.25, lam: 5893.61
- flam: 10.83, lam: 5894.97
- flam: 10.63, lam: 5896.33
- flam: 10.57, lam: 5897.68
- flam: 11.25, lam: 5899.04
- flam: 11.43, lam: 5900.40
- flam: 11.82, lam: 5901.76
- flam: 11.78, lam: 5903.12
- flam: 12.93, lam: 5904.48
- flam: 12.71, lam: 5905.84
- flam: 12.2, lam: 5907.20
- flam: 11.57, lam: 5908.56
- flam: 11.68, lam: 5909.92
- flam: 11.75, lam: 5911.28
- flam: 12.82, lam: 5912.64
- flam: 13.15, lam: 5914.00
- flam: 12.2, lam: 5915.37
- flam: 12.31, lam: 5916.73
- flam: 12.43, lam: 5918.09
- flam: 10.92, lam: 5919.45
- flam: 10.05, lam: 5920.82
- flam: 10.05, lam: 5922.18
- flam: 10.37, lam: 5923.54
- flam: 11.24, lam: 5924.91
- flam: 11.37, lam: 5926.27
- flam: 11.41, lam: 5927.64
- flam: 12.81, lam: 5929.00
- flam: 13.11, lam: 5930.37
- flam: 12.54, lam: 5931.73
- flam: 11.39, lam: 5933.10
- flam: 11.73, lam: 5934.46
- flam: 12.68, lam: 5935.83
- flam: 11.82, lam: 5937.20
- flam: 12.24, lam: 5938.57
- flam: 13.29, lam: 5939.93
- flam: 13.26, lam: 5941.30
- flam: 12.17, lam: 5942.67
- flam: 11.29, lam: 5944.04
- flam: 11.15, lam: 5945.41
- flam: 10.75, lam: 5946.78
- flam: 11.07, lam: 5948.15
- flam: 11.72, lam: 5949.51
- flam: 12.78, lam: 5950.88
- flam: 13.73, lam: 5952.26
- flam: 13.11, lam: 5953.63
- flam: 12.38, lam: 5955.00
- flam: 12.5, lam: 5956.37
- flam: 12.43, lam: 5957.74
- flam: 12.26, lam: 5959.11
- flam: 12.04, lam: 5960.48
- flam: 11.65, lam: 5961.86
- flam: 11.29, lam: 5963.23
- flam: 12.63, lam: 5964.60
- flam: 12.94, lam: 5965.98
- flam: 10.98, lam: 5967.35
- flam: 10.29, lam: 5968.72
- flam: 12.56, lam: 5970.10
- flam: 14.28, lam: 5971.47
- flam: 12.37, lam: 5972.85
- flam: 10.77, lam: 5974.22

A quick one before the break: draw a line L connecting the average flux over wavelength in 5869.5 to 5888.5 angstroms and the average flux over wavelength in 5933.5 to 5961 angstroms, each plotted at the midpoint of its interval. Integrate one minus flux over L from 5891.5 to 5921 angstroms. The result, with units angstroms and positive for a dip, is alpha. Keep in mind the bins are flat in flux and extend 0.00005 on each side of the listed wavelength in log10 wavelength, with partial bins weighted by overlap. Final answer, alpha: 2.1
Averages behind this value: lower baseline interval 12.7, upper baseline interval 12.2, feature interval 11.6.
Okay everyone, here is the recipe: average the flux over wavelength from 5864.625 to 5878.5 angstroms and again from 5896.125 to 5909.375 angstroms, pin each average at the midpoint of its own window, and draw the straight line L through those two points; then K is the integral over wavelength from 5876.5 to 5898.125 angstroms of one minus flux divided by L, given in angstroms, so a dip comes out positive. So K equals 0.8 angstroms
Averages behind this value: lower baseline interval 12.8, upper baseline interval 11.7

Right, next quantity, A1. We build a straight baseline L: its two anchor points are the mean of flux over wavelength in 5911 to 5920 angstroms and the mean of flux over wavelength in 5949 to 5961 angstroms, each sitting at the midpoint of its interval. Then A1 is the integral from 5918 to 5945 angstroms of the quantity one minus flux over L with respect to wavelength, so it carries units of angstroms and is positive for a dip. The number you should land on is 1.3 angstroms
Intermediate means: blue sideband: 12.3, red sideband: 12.6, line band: 11.8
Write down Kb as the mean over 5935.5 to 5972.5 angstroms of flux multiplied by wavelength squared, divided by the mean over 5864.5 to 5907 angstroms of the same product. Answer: 1.03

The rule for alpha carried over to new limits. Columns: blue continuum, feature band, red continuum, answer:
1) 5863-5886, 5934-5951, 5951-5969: 0.4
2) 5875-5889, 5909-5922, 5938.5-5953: 0.6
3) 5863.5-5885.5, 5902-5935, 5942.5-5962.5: 1.2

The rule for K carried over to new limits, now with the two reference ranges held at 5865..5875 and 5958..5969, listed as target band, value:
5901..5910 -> 0.2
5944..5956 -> -0.1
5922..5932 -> 0.4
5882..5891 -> 0.1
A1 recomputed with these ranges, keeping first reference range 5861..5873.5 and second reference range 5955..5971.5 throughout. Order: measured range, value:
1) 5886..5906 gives 1.1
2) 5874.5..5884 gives -0.4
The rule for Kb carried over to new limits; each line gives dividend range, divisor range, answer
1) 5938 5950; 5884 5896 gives 1.04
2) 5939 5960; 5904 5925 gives 1.05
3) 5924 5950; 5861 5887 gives 0.98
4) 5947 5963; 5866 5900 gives 1.04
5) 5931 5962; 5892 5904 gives 1.13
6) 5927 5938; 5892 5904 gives 1.12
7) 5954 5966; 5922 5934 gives 1.06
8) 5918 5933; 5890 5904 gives 1.05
